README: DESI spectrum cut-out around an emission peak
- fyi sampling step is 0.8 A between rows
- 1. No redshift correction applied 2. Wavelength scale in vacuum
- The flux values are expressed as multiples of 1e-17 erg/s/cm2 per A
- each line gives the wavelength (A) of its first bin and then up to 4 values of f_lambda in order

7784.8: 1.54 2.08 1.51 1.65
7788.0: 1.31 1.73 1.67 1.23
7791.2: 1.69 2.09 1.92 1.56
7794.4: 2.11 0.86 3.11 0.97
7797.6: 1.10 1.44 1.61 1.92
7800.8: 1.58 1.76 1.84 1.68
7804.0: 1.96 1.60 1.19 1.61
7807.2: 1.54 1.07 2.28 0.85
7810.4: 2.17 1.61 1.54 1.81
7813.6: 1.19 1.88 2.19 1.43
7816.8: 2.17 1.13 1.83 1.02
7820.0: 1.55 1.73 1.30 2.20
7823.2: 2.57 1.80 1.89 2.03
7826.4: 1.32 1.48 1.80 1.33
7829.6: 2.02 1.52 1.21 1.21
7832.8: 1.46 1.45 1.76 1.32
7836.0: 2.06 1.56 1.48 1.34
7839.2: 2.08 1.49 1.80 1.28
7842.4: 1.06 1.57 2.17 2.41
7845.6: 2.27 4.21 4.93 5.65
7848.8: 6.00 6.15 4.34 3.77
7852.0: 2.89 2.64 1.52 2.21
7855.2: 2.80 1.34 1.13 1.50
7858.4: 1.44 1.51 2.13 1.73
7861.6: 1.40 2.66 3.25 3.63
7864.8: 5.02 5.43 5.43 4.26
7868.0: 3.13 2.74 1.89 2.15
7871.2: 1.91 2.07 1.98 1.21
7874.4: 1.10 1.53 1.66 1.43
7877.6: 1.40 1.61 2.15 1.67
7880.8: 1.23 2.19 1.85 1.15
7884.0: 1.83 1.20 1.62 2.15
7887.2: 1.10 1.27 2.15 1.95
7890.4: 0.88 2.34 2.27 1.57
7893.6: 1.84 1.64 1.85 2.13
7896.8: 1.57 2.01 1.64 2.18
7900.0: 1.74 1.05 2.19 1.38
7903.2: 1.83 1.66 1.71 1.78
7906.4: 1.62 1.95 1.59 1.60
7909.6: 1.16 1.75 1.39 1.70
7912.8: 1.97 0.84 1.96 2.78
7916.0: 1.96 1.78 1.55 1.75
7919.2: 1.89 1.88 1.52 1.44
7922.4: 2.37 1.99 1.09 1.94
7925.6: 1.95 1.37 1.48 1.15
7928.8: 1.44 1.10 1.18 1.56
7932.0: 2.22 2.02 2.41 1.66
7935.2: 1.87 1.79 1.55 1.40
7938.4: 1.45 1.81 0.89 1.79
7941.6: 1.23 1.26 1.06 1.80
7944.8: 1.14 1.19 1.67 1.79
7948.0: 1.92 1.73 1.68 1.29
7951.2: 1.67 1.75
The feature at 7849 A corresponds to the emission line [S II] 6716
